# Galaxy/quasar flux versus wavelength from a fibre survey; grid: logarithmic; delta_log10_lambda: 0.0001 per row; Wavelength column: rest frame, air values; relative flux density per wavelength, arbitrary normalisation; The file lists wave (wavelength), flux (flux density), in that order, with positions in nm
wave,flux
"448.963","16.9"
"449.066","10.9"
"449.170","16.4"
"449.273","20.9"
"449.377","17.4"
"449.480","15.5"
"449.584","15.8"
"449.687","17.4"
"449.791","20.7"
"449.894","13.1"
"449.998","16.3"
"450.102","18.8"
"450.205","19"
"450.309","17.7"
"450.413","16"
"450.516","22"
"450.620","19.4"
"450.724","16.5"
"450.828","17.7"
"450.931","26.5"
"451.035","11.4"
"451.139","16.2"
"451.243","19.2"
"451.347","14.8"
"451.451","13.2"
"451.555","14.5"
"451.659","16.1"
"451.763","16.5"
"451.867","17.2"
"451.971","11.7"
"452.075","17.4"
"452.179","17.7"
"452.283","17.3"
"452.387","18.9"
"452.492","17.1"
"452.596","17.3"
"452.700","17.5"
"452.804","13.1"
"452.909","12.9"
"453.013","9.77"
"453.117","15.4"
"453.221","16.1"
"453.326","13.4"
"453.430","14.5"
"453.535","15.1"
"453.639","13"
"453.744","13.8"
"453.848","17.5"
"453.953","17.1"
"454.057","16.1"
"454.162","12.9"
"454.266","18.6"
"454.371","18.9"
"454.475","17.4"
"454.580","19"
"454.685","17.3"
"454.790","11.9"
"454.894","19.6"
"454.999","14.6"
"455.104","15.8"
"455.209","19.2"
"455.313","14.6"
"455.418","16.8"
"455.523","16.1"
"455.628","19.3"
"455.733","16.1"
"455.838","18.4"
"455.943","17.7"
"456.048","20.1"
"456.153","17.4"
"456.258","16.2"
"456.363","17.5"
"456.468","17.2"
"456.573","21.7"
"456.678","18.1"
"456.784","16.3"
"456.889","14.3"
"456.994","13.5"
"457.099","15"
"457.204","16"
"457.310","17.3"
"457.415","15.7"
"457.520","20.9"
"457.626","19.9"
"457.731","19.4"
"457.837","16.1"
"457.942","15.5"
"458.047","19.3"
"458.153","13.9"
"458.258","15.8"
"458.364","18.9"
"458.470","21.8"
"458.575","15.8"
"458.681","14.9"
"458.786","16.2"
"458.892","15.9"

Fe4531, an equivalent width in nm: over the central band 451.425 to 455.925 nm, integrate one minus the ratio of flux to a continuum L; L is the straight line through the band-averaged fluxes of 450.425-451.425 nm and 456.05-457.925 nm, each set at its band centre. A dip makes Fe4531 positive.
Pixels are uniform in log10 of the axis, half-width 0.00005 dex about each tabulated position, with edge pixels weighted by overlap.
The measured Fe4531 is 0.42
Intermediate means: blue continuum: 18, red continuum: 17.3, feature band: 16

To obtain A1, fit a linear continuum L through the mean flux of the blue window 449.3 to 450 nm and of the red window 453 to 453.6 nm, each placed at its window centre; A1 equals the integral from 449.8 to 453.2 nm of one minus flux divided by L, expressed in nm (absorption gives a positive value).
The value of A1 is -0.22 nm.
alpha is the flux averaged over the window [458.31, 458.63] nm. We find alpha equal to 18.8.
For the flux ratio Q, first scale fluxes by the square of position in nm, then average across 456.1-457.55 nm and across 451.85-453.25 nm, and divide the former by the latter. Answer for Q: 1.10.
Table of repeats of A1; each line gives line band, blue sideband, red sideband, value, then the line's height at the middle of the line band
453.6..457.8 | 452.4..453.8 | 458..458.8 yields -0.29 nm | 15.9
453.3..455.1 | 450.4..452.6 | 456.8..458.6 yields 0.11 nm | 17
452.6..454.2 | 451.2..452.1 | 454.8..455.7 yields 0.15 nm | 16.1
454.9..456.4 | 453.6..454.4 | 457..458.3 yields -0.07 nm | 16.4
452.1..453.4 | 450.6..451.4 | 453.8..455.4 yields 0.12 nm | 17.2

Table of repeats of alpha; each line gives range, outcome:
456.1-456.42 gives 17.1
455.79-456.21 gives 18.4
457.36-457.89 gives 18.4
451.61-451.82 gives 16.3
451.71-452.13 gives 15.7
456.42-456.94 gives 17.5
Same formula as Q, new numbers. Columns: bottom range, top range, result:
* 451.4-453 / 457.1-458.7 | 1.13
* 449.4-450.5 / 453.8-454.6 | 1.01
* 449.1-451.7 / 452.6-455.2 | 0.92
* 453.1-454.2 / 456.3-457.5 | 1.13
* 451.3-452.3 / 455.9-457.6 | 1.13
